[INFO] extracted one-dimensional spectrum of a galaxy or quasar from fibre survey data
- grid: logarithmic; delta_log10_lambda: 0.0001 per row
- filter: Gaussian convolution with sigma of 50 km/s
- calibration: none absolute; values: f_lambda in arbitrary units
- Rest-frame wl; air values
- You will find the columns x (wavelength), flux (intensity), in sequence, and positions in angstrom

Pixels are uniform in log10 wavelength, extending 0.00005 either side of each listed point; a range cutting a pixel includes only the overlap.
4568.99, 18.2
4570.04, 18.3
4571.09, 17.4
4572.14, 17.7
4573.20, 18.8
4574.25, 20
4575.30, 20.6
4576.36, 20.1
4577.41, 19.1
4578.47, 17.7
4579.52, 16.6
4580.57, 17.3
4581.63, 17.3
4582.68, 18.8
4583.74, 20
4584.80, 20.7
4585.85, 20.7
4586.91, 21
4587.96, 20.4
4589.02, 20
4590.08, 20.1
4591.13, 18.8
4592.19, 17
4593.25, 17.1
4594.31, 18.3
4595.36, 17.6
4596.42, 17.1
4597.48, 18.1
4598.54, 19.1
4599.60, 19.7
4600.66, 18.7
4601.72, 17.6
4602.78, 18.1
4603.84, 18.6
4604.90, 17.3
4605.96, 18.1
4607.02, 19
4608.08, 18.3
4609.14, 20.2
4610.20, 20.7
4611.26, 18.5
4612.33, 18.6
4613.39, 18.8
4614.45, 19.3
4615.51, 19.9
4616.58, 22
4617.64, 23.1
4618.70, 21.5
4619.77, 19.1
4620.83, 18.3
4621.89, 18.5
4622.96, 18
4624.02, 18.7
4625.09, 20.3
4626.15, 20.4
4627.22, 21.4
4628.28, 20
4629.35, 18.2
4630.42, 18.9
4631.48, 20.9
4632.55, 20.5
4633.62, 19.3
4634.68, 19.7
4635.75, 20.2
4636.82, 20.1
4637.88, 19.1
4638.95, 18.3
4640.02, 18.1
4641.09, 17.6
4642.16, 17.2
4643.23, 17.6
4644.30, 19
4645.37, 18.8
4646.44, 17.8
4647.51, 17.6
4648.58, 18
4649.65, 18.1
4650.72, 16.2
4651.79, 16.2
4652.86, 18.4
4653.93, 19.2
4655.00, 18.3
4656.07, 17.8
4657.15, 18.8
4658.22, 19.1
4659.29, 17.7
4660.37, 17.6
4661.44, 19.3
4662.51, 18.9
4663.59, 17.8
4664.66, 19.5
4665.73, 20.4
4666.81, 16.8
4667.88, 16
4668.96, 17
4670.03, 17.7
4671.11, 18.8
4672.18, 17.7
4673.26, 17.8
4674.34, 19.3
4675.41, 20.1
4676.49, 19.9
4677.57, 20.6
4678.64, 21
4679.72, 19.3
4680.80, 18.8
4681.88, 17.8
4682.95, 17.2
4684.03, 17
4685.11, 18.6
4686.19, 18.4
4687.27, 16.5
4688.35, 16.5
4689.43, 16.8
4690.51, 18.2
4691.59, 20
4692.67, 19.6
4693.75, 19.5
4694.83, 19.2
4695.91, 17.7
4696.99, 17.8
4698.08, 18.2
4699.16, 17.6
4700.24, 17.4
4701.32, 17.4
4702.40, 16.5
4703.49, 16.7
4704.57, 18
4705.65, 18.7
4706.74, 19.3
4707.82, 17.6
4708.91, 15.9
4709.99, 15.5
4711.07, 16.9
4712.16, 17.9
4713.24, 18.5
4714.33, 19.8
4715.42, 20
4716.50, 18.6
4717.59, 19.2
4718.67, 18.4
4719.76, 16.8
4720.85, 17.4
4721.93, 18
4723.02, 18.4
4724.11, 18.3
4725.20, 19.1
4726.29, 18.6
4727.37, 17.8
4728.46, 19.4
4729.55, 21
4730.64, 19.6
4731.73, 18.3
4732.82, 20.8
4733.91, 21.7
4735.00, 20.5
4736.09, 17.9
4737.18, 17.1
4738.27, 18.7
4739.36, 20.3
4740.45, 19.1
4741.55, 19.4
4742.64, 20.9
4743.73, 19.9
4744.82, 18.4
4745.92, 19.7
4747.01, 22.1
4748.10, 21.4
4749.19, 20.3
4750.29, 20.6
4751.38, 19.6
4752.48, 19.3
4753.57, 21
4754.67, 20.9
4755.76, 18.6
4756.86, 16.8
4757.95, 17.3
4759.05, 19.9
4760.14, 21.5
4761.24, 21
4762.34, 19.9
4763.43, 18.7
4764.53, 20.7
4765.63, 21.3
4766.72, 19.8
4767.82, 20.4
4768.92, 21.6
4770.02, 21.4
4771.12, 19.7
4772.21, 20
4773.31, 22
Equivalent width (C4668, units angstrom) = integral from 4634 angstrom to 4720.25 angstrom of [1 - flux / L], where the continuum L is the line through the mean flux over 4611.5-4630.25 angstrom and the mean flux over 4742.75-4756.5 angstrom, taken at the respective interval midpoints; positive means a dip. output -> 7.2 angstrom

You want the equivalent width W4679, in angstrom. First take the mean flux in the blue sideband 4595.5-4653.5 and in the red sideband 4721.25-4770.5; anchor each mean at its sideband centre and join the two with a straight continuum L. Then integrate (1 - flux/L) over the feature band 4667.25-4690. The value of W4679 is 1.2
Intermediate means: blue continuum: 18.9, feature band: 18.2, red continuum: 19.7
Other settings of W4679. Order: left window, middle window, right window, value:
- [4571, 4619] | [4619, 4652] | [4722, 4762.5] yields 0.6 angstrom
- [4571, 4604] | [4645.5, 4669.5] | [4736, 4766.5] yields 1.4 angstrom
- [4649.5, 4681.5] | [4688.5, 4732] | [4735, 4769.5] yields 2.1 angstrom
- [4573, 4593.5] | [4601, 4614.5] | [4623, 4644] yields 0.4 angstrom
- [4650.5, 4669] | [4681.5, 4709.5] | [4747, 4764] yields 1.4 angstrom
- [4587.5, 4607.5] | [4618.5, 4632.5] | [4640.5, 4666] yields -0.9 angstrom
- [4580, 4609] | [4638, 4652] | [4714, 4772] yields 0.9 angstrom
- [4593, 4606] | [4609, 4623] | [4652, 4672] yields -1.3 angstrom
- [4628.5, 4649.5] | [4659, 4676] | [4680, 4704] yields 0.0 angstrom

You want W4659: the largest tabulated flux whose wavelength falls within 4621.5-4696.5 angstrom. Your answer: 21.4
